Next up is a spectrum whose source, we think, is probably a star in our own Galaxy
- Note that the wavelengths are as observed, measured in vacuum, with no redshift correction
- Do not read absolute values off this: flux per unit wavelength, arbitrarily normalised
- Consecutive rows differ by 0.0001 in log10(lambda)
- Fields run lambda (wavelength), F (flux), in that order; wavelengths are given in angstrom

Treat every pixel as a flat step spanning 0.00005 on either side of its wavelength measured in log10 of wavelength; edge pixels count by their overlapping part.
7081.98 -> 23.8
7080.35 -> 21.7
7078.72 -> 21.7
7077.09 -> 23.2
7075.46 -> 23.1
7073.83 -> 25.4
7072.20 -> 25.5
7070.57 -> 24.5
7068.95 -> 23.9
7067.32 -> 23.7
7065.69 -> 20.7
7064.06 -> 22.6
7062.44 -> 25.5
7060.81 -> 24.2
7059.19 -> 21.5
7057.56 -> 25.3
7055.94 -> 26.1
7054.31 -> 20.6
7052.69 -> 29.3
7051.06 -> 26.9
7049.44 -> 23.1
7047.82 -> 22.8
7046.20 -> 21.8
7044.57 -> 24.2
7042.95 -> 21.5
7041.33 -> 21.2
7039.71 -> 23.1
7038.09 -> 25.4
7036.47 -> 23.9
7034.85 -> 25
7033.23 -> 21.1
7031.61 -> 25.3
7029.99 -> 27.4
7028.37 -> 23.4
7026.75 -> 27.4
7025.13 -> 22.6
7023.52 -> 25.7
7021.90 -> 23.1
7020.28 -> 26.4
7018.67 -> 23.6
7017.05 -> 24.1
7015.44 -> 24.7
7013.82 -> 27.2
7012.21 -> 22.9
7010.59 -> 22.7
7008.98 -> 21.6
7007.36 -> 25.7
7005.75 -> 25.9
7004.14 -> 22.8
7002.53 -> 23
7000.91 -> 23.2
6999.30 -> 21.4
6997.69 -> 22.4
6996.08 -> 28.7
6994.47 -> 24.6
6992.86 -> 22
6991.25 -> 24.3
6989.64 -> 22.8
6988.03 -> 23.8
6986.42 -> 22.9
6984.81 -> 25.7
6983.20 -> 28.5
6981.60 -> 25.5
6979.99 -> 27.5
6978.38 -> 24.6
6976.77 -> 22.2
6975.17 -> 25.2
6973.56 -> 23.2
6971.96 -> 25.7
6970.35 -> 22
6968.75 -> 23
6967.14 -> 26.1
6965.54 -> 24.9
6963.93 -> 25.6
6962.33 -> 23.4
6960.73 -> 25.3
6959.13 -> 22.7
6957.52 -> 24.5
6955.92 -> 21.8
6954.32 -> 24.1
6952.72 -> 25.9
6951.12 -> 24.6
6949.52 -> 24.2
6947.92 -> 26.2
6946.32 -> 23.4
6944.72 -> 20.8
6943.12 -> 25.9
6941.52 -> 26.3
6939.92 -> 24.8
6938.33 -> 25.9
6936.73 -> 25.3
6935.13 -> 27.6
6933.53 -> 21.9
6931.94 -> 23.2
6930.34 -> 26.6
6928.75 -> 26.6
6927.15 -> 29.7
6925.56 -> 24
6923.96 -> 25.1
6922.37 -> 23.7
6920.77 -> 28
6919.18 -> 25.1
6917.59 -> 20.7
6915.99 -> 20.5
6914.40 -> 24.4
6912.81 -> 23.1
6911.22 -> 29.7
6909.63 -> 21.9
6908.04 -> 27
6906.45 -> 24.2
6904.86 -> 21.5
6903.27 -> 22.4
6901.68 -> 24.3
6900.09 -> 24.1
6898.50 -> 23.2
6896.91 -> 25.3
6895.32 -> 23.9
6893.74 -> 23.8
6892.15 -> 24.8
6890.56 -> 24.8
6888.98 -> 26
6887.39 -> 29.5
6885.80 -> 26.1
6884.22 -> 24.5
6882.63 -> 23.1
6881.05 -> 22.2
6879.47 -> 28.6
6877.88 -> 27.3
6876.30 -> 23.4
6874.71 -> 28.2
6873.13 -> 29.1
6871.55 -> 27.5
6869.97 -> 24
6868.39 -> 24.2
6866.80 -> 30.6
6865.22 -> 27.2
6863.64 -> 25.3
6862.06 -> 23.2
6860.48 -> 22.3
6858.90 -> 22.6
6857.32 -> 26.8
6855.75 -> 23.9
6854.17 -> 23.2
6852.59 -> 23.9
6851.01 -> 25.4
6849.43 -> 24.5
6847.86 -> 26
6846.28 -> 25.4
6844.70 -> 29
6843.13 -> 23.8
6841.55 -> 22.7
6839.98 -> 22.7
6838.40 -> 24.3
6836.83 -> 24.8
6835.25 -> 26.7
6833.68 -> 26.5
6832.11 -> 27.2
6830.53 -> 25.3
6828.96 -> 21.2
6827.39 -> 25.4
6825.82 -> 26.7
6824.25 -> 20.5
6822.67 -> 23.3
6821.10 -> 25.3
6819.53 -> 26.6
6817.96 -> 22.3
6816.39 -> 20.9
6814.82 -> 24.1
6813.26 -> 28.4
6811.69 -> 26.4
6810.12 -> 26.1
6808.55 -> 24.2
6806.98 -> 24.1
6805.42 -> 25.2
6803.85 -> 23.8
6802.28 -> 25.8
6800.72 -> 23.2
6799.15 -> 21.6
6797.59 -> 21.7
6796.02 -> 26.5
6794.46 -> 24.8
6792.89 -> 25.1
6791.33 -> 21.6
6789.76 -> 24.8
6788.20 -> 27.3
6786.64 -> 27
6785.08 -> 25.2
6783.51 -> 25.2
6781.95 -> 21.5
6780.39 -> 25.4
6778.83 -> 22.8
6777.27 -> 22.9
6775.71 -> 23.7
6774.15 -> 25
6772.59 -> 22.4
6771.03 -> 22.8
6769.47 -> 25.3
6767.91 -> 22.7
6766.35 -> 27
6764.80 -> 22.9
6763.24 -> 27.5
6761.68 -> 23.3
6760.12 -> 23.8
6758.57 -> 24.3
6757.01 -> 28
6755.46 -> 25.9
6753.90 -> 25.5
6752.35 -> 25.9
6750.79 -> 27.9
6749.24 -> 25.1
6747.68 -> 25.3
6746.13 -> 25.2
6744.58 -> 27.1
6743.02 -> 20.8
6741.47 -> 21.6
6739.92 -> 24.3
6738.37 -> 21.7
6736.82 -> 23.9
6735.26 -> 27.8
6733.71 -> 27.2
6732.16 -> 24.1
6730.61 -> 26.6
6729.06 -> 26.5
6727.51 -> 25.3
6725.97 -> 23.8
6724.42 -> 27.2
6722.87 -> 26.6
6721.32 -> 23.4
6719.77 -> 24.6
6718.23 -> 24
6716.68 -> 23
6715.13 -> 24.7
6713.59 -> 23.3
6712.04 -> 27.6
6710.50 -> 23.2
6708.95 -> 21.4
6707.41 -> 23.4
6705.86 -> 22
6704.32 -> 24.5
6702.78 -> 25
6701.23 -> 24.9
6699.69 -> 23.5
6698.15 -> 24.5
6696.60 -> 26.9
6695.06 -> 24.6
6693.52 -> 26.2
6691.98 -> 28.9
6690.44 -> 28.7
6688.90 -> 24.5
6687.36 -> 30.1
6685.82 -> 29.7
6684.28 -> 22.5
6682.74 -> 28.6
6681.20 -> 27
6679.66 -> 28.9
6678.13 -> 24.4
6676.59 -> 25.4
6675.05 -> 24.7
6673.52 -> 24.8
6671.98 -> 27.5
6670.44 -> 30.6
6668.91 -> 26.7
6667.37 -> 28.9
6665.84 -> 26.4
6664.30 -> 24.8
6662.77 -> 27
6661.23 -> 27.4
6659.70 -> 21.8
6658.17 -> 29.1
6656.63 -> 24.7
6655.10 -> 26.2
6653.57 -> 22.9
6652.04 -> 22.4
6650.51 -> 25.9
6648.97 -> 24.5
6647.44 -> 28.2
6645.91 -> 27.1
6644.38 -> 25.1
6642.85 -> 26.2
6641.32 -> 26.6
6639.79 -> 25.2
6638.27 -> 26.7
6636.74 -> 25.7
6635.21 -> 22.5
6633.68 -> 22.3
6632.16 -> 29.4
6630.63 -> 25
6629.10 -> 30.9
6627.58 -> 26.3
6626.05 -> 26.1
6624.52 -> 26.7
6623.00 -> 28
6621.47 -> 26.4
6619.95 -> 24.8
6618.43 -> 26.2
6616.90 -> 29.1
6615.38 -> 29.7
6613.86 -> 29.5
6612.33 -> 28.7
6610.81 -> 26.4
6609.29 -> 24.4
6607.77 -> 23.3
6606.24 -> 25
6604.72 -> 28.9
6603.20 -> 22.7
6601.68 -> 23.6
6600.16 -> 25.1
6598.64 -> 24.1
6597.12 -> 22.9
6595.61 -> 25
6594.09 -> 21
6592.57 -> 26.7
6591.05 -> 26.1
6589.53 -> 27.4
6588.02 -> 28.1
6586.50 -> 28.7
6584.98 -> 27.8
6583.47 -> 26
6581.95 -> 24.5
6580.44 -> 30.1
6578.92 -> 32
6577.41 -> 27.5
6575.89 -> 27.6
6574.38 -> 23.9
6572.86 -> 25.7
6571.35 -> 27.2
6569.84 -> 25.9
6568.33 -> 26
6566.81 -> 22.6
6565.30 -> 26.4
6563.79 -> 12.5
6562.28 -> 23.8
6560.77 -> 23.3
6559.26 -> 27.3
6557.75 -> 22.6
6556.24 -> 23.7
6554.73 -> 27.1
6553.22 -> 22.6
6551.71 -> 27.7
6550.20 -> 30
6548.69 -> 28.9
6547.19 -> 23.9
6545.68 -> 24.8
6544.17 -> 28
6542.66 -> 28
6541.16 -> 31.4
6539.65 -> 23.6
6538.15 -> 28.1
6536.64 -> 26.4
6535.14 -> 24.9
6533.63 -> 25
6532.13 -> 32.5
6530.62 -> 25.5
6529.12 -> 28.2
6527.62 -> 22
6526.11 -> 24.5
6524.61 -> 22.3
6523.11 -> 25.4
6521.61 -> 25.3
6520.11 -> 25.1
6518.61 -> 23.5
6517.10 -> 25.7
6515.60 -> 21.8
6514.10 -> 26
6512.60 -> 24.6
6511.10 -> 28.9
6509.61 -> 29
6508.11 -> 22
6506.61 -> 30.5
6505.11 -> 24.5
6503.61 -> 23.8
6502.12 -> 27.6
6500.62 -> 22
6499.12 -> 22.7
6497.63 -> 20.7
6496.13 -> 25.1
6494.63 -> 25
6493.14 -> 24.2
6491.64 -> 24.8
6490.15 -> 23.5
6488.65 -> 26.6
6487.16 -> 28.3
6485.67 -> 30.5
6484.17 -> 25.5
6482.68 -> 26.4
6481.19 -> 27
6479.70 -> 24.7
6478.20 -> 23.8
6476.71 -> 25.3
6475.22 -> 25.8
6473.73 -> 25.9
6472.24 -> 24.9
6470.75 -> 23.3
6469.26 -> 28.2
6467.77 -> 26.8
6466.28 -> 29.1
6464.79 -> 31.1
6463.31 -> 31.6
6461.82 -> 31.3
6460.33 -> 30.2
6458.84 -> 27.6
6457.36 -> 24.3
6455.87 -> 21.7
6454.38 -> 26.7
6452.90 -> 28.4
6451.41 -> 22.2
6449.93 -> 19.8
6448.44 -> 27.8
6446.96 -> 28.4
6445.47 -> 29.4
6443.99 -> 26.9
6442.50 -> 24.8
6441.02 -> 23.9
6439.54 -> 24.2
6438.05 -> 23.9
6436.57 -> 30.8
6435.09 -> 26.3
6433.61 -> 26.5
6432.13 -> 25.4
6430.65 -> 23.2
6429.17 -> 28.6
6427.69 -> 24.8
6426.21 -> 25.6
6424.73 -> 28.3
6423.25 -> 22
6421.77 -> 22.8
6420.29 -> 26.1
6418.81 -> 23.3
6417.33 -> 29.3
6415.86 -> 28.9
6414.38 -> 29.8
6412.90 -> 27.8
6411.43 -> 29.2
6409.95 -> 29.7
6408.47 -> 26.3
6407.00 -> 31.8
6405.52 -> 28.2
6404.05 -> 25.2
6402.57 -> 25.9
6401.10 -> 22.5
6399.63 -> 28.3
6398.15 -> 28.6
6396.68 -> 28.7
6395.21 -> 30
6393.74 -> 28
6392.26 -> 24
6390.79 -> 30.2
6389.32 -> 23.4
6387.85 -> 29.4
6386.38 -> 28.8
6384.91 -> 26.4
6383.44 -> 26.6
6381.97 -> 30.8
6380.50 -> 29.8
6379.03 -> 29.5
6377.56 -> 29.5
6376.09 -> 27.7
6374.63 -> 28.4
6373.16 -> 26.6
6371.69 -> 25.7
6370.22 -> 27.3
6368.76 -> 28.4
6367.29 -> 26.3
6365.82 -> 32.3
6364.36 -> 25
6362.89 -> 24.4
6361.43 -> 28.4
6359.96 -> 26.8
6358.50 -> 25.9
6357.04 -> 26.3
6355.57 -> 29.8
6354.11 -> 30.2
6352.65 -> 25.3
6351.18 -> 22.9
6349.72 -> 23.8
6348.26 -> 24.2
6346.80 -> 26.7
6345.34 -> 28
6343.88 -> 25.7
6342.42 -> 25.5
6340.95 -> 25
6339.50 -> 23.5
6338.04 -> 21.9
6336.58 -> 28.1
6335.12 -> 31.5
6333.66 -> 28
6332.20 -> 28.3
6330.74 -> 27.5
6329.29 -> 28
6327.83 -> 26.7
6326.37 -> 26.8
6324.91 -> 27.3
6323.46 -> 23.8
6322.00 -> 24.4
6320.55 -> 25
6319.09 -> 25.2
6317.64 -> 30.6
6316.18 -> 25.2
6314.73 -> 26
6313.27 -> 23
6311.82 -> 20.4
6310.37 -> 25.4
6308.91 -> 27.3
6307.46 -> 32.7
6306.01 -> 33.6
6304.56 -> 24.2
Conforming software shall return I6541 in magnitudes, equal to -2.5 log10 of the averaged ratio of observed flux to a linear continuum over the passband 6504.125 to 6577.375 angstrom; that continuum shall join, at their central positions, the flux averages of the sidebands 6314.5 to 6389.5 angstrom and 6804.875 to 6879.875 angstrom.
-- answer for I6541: 0.028 mag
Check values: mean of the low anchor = 26.9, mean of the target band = 25.6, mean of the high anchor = 25.1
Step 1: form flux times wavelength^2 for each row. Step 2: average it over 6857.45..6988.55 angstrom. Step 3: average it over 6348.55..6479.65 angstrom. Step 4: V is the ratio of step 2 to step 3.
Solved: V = 1.08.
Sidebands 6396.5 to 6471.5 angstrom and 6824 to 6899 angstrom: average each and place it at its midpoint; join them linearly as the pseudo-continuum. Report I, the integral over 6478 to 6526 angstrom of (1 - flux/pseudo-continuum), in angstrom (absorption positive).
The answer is 2.3 angstrom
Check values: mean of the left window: 26.8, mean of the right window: 25.2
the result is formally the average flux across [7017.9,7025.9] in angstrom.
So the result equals 24.3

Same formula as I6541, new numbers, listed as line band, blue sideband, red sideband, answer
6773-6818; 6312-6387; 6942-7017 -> 0.027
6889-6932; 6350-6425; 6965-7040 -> 0.011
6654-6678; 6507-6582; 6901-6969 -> -0.039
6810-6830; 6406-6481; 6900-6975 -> 0.028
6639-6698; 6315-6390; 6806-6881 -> -0.024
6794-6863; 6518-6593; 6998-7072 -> 0.014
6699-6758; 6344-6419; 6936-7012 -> 0.036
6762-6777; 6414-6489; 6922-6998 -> 0.047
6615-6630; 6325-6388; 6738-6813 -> -0.075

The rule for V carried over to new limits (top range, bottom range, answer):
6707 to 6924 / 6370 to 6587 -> 1.04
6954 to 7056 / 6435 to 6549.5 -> 1.08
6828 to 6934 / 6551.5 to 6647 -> 1.05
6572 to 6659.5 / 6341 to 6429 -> 1.04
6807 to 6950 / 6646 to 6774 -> 1.03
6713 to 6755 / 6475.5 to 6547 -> 1.04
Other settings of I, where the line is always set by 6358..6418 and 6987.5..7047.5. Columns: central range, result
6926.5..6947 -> -0.65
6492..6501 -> 1.24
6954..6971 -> 0.22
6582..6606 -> 0.89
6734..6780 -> 1.69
